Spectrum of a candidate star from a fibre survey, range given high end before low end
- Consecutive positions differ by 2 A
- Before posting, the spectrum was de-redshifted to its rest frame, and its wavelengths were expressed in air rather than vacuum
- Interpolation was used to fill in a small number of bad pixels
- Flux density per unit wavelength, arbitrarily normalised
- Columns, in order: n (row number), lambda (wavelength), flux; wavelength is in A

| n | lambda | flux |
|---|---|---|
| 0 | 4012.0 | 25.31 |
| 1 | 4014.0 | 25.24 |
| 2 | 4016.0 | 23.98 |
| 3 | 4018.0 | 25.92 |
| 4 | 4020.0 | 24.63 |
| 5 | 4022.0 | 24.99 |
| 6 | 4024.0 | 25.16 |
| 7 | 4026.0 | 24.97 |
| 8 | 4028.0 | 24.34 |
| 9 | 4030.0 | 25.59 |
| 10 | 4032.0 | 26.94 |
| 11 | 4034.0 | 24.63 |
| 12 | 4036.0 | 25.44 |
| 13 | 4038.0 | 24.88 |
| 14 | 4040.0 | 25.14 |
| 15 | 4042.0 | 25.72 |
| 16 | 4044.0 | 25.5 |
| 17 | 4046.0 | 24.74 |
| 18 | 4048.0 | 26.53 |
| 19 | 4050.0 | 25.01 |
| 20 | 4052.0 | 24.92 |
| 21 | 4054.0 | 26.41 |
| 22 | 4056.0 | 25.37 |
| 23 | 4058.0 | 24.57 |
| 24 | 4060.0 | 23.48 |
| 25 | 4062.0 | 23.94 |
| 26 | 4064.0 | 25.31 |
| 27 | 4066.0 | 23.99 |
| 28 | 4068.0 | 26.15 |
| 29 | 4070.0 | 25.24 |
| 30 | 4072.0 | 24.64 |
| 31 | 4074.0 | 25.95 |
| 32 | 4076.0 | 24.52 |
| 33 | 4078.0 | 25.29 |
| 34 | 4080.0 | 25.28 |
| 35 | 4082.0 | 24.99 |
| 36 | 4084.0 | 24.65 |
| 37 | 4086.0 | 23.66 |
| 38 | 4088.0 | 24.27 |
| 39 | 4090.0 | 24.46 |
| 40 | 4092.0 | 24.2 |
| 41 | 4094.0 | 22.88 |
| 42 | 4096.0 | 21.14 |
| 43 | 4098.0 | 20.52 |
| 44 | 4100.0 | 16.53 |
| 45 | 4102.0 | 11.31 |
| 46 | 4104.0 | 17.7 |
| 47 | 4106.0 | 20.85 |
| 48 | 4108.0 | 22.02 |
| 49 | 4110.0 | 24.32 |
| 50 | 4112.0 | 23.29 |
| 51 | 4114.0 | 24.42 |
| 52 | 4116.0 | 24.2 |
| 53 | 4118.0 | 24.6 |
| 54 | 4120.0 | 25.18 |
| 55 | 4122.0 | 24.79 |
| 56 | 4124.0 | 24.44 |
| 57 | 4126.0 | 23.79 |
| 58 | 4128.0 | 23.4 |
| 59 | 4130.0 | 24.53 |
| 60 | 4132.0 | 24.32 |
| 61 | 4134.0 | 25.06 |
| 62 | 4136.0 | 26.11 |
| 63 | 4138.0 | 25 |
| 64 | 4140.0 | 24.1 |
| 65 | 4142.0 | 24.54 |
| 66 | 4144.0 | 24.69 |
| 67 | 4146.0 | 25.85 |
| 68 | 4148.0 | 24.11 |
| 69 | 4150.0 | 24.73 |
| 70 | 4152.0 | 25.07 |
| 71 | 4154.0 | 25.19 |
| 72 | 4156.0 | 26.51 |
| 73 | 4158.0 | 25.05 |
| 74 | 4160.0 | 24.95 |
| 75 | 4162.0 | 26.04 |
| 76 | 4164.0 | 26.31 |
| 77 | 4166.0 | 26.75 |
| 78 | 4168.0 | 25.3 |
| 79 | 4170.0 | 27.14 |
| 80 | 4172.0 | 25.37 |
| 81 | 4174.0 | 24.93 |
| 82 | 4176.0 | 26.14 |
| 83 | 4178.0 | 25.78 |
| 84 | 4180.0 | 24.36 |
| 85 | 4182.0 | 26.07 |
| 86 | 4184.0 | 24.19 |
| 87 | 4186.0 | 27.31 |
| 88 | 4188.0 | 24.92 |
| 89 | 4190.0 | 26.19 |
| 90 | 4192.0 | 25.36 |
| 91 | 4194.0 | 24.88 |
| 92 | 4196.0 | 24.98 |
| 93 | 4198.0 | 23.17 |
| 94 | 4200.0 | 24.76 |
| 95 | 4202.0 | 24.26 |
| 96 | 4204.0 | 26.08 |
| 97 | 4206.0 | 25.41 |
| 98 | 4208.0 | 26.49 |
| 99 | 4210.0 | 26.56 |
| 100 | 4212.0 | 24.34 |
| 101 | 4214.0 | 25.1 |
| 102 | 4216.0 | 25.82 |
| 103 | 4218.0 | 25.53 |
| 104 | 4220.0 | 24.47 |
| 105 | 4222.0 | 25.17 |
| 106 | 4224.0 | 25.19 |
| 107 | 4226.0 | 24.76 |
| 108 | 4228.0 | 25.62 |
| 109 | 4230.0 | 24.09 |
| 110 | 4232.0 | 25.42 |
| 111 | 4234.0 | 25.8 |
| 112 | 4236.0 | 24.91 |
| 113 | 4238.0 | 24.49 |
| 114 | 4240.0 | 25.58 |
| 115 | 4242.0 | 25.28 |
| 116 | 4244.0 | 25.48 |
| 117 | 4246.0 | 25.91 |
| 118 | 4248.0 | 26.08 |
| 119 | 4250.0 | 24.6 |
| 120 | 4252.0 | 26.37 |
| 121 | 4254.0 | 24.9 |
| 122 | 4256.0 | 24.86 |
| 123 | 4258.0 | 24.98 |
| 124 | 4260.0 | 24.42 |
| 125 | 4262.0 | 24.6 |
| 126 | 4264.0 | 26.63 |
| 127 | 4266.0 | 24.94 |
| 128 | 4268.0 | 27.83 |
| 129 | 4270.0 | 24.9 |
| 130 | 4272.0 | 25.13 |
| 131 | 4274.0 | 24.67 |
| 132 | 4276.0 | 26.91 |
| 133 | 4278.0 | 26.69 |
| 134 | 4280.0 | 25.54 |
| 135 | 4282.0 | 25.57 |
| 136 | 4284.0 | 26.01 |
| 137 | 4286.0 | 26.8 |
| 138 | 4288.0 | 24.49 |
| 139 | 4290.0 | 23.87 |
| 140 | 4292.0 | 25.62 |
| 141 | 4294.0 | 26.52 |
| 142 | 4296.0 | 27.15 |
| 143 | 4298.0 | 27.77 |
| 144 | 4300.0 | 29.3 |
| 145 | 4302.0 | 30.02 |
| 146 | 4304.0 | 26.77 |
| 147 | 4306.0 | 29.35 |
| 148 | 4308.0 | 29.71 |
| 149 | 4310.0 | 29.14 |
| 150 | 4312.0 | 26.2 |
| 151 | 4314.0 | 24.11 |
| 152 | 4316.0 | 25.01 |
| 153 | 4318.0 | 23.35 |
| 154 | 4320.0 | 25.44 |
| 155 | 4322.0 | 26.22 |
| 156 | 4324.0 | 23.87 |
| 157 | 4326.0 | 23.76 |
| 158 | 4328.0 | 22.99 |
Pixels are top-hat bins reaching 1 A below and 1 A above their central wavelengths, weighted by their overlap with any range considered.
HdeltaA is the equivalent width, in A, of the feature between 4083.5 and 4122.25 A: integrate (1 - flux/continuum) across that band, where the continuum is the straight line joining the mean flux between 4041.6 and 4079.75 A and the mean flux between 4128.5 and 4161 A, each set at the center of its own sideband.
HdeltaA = 4.4 A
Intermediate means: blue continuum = 25.1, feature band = 22.2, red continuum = 25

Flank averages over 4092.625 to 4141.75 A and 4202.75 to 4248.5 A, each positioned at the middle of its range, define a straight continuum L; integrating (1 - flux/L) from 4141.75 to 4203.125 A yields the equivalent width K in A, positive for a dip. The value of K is -3.2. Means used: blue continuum 22.7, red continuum 25.4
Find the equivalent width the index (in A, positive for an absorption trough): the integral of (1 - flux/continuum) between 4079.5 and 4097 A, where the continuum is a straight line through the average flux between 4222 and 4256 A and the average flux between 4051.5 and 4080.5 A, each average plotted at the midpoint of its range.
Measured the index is 0.8 A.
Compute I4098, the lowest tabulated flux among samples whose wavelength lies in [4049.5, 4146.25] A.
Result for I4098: 11.31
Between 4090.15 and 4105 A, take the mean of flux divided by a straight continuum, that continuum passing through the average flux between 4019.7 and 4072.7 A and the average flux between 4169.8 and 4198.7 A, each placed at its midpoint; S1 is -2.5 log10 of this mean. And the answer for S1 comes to 0.28 mag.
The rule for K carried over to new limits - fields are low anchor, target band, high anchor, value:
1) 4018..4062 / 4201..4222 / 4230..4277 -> -0.04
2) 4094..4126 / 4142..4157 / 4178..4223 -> -1.17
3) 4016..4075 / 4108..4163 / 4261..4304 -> 1.87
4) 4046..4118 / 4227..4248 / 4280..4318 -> 0.43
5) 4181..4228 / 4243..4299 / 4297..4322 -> 1.63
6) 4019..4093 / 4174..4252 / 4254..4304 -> 1.36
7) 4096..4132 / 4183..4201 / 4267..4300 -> -0.85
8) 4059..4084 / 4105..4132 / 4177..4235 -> 1.25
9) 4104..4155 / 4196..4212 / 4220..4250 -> -0.16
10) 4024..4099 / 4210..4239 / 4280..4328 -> 0.74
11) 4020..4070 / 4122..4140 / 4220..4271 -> 0.46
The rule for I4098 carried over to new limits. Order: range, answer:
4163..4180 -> 24.36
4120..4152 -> 23.4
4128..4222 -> 23.17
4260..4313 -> 23.87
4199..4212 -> 24.26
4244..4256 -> 24.6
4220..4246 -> 24.09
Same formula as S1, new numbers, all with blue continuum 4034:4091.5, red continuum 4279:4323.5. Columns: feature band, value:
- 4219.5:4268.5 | 0.04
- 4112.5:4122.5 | 0.03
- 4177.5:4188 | 0.01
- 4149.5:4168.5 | 0.00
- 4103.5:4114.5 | 0.14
